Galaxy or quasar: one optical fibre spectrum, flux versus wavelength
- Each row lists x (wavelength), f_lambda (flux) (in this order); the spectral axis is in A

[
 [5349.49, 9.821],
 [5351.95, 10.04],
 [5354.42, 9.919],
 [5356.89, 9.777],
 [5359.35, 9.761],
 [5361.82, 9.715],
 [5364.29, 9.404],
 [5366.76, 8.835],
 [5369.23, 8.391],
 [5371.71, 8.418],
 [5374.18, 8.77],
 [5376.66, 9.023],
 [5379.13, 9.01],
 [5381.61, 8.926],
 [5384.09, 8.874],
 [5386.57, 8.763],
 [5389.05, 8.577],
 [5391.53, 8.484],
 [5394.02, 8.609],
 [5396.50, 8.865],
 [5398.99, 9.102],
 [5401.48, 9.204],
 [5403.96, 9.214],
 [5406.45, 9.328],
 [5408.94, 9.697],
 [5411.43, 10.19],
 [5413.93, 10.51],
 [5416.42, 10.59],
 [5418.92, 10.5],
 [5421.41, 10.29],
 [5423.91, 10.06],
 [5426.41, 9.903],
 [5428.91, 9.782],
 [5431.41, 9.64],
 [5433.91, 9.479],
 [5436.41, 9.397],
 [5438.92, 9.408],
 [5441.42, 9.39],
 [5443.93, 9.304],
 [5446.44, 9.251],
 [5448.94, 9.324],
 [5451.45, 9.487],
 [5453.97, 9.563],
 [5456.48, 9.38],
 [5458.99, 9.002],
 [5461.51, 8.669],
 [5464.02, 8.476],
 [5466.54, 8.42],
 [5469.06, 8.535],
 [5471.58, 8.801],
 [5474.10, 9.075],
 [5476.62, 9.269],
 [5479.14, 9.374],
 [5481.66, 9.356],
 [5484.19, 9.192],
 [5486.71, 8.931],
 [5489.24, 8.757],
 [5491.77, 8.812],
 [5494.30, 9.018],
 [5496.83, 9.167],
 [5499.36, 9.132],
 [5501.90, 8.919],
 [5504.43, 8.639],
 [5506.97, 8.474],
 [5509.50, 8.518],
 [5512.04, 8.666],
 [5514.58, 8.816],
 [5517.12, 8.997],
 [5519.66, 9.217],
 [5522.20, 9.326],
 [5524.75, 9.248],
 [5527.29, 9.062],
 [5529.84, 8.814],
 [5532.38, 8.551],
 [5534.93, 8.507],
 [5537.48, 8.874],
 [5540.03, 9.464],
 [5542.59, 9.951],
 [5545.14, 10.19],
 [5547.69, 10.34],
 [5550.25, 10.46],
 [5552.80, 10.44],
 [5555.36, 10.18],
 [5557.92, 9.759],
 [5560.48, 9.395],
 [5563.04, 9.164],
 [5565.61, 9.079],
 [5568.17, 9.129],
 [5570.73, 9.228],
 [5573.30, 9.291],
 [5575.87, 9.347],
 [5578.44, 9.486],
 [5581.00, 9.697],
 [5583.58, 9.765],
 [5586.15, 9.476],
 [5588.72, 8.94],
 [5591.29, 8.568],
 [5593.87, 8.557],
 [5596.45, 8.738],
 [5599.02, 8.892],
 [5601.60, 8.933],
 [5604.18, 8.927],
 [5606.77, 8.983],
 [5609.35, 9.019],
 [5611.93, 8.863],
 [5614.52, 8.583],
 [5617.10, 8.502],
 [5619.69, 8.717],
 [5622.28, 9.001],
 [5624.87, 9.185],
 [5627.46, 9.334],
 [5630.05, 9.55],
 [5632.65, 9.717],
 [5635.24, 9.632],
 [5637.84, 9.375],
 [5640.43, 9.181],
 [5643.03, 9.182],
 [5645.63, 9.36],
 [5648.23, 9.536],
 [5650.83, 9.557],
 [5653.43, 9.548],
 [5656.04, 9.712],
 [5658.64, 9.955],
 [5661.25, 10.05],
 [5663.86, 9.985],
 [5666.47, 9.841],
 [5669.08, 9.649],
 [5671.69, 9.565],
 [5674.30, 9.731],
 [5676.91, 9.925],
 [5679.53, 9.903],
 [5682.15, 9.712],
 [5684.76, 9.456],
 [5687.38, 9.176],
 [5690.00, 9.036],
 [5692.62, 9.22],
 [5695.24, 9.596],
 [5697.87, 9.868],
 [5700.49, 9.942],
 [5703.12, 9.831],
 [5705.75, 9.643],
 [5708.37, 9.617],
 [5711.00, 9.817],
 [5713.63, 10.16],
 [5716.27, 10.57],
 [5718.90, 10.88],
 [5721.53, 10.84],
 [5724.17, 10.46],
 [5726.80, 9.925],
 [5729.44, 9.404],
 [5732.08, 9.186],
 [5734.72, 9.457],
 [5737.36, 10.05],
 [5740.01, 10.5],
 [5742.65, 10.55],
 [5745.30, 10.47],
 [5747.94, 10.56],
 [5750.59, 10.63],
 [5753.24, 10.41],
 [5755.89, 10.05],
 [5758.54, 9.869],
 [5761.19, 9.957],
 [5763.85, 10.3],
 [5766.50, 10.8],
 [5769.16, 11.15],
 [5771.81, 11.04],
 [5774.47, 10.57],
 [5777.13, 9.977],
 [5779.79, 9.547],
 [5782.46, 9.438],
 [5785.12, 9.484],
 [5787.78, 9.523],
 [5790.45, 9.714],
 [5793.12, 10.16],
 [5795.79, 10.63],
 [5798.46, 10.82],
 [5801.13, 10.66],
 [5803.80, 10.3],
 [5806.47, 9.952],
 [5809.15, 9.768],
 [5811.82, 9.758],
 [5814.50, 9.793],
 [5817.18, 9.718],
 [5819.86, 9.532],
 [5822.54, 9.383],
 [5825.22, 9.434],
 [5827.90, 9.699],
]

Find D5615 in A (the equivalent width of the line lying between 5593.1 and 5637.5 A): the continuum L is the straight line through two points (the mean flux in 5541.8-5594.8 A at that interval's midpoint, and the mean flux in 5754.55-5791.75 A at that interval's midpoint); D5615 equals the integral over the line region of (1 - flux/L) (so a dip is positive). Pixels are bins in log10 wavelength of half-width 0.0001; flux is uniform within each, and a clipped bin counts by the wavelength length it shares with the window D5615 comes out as 3.0 A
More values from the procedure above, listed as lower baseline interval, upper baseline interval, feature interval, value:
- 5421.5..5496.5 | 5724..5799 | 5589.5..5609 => 1.7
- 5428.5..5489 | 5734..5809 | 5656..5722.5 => 0.8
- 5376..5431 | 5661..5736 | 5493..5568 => 2.7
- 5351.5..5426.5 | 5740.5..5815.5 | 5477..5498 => 1.1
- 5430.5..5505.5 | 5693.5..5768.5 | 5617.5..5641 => 1.1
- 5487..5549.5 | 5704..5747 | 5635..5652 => 0.5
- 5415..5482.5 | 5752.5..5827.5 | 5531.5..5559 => -0.4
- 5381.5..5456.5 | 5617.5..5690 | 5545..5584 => -0.7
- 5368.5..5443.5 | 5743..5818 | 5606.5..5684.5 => 3.6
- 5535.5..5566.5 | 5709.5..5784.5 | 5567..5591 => 1.2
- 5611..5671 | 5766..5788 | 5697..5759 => -1.4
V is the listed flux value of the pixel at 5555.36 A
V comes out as 10.18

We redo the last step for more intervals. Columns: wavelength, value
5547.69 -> 10.34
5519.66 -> 9.217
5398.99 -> 9.102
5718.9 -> 10.88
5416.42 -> 10.59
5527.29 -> 9.062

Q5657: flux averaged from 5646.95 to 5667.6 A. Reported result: 9.77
